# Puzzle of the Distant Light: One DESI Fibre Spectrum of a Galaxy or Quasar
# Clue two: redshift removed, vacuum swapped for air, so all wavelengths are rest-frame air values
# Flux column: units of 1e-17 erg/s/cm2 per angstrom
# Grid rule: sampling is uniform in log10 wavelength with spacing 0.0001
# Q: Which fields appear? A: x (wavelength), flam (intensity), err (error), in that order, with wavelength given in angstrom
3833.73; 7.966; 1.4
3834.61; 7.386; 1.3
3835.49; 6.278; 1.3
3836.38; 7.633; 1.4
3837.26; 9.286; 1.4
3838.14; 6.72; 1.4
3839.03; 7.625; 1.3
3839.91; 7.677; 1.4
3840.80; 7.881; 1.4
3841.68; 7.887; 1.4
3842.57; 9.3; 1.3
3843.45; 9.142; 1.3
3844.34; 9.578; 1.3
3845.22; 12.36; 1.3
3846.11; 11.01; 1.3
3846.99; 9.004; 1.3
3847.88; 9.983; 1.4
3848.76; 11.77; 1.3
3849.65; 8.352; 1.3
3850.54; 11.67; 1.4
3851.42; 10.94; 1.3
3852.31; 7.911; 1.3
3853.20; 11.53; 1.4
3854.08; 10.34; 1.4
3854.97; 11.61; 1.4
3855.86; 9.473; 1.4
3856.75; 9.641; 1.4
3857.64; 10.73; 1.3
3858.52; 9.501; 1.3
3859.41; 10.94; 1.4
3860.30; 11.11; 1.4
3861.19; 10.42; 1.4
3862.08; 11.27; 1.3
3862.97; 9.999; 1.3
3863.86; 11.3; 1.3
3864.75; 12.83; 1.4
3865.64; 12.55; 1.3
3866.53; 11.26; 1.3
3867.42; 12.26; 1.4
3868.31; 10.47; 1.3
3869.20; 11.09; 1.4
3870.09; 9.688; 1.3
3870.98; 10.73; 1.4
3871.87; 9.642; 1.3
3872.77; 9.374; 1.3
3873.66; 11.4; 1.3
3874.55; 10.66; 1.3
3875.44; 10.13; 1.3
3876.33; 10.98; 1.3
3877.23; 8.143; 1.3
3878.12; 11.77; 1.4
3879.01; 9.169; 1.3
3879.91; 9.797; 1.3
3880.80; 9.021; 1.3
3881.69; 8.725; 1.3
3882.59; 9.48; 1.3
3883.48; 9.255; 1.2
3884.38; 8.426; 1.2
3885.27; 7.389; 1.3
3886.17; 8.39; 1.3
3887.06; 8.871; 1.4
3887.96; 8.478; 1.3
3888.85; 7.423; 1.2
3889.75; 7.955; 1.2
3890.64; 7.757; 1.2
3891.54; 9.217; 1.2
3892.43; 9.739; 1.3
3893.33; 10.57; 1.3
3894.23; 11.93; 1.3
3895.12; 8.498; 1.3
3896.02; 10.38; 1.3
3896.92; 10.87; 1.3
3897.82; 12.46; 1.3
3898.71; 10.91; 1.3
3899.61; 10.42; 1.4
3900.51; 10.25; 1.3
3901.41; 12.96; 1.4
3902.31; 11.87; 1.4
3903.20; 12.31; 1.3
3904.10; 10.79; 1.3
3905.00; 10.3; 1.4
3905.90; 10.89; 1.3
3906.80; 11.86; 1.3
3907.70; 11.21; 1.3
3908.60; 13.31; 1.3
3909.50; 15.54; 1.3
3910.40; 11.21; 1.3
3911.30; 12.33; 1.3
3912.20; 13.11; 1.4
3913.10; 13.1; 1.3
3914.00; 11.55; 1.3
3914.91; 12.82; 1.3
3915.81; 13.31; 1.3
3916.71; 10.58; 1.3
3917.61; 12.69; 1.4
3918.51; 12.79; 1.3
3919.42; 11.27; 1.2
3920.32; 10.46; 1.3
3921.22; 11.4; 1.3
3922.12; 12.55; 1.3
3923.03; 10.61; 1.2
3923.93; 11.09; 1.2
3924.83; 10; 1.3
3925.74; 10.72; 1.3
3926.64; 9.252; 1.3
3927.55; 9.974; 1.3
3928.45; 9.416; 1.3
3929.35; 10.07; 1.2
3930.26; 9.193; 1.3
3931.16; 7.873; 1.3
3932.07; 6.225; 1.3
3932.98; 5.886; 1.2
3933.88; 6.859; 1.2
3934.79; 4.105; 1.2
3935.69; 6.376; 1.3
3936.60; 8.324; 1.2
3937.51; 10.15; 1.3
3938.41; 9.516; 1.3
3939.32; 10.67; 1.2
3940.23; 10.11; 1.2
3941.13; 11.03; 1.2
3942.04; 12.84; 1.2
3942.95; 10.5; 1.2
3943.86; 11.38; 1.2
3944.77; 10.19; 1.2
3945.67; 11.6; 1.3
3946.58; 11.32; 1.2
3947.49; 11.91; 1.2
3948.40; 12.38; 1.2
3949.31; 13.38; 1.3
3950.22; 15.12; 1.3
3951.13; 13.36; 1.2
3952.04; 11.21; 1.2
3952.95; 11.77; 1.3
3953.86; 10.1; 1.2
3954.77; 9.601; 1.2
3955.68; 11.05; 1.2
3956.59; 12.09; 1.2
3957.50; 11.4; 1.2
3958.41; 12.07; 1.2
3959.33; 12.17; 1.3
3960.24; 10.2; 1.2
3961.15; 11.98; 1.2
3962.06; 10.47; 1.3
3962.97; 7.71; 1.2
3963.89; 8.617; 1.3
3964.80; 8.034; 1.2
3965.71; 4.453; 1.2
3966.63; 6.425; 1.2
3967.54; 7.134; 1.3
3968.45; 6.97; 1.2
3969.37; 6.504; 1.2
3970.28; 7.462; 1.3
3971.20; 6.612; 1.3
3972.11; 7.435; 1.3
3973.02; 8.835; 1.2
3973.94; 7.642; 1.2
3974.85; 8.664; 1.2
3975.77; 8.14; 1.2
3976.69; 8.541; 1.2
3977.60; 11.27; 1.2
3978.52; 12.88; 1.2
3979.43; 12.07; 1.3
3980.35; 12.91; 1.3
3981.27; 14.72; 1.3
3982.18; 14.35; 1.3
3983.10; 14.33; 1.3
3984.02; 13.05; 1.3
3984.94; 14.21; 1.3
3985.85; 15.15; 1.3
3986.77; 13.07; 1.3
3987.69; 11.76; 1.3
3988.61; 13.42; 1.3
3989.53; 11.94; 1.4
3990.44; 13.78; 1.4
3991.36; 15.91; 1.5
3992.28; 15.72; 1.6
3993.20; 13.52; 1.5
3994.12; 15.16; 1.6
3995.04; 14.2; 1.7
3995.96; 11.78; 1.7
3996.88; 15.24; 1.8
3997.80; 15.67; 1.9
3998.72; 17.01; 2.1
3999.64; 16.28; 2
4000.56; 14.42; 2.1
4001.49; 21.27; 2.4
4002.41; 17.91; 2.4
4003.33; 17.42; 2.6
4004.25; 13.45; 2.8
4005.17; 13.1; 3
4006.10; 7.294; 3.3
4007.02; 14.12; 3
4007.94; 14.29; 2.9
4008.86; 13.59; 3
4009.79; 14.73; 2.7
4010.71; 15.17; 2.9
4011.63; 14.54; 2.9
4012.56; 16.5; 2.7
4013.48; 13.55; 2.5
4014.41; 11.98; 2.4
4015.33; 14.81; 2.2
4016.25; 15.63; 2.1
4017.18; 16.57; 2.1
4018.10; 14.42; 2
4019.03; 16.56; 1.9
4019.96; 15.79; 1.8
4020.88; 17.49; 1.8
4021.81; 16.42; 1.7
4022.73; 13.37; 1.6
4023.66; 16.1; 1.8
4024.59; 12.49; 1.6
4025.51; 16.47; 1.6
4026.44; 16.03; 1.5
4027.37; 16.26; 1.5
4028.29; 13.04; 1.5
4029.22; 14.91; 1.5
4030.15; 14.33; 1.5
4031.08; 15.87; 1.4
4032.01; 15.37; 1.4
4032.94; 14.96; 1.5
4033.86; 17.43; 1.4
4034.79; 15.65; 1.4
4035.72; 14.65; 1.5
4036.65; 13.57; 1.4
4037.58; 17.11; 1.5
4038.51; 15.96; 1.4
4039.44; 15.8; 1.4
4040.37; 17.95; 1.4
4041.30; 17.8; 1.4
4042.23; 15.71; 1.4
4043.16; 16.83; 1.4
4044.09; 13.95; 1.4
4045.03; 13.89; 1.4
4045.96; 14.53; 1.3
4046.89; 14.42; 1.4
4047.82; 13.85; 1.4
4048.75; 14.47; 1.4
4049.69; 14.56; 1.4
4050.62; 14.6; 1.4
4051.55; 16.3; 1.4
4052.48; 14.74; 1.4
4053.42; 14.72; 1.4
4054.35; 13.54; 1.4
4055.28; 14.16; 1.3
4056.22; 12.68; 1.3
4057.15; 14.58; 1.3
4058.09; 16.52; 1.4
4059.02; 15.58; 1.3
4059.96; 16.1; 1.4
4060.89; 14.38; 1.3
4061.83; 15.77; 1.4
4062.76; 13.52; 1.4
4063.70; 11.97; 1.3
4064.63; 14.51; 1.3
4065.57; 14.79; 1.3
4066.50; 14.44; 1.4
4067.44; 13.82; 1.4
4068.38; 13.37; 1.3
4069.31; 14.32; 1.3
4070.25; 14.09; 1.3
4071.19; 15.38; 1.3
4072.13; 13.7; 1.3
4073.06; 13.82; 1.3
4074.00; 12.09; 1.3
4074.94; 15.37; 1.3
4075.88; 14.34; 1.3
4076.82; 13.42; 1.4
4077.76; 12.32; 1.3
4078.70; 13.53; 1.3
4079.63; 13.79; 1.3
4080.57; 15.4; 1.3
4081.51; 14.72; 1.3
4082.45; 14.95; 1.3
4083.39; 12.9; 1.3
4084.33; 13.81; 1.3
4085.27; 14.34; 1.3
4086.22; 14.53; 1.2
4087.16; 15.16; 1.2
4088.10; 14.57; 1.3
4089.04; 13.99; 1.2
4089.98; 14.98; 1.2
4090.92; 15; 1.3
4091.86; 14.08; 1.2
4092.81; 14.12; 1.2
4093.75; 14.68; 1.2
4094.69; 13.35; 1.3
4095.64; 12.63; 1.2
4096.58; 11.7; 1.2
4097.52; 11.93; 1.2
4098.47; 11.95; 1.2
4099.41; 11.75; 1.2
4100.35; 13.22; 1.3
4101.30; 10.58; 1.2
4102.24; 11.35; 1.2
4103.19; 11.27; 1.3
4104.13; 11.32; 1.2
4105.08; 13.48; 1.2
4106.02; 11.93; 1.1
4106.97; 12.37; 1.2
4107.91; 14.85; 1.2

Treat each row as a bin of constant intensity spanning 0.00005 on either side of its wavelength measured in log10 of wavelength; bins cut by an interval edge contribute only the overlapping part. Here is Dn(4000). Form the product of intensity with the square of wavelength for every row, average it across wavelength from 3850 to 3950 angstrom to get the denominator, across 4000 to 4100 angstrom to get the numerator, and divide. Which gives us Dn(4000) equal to 1.5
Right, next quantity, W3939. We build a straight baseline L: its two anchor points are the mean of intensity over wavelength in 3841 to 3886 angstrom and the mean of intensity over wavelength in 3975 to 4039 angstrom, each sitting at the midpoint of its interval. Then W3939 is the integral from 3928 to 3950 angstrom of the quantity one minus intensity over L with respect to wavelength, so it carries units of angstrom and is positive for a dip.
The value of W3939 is 4.9 angstrom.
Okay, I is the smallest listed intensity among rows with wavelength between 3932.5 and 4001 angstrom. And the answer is 4.105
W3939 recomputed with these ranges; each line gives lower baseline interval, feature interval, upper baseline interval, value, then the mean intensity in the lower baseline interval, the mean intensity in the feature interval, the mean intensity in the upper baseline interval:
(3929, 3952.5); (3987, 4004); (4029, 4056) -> -3.0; 10.1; 15.1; 15.2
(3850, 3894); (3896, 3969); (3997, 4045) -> 8.8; 10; 10.6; 15.3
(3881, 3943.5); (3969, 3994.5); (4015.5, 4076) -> 2.0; 10.3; 11.8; 15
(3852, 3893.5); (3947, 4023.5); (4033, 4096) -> 0.9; 9.97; 12.6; 14.6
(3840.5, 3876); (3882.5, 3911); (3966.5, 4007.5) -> 1.8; 10.4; 10.4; 12.5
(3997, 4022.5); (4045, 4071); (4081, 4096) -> 0.3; 15.2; 14.5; 14.2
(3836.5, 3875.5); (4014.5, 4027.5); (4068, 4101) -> -2.7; 10.2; 15.5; 13.8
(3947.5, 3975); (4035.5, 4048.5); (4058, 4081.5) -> -2.3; 9.74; 15.4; 14.2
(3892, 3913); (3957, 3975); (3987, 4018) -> 6.5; 11.5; 8.55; 14.6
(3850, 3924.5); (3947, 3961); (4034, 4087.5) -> 0.4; 10.7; 11.9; 14.6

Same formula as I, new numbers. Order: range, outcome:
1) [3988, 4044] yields 7.294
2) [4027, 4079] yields 11.97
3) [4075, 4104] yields 10.58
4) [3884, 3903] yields 7.389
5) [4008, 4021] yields 11.98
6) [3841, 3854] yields 7.887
